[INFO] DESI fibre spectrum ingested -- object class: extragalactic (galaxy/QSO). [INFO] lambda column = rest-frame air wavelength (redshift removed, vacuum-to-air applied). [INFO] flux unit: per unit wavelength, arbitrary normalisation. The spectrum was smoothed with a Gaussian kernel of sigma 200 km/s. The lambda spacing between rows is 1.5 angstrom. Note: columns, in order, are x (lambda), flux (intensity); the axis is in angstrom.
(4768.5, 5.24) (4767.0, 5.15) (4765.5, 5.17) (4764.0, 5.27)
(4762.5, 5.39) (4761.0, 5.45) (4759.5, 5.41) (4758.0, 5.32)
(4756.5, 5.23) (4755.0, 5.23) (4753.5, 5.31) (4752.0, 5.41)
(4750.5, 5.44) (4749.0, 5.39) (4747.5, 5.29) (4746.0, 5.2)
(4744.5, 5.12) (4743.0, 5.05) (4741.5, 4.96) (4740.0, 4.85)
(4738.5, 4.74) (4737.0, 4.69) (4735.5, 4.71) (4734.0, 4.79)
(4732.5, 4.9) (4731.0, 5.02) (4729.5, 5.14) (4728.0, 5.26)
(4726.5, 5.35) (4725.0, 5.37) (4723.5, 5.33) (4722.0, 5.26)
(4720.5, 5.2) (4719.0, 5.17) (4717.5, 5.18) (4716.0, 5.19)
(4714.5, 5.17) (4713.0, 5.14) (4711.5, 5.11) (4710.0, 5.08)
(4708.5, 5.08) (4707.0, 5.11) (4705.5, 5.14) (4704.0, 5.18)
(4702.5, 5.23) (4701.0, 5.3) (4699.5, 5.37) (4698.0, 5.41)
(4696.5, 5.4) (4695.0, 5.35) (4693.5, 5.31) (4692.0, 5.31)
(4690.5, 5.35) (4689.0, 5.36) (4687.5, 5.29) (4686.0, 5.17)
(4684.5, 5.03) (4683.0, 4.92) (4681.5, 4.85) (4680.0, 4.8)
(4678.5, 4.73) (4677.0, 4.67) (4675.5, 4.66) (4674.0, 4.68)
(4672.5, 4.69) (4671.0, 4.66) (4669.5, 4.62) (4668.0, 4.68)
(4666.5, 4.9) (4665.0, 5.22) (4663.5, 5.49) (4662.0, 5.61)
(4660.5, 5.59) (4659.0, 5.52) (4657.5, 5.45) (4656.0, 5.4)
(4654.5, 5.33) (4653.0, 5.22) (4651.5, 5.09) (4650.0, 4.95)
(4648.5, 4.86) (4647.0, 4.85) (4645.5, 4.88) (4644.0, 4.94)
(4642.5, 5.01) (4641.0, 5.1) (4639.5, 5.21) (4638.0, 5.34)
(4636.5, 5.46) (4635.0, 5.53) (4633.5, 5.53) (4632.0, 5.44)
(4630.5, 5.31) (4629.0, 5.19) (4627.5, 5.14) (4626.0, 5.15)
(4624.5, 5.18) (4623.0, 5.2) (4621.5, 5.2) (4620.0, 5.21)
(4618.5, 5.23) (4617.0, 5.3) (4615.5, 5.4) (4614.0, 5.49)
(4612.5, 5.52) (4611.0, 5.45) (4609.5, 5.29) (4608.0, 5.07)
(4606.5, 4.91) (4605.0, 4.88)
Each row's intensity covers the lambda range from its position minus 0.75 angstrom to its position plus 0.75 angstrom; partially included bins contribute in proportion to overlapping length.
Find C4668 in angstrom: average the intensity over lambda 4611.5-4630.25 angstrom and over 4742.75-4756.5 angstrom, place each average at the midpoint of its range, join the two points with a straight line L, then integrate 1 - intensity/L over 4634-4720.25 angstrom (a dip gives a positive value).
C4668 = 2.3 angstrom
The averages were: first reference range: 5.27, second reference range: 5.28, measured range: 5.13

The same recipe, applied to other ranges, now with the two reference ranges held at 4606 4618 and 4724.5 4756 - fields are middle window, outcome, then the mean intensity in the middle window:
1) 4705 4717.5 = 0.05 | 5.13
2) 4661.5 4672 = 0.44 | 5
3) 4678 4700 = 0.03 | 5.18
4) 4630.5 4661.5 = 0.09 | 5.24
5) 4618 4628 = 0.20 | 5.19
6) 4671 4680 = 0.89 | 4.69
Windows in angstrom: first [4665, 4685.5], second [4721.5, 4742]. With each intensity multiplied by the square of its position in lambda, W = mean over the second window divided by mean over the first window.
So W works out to 1.08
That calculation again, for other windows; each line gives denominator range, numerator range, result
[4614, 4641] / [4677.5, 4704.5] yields 1.01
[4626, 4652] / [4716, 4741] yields 1.02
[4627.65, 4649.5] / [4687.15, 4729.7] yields 1.04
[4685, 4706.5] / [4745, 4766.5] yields 1.03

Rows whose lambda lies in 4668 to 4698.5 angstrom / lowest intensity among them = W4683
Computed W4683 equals 4.62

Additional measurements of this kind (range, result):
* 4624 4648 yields 4.85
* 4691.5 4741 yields 4.69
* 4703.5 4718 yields 5.08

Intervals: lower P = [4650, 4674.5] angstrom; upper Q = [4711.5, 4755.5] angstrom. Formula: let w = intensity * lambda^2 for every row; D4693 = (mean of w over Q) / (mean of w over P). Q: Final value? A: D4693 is 1.03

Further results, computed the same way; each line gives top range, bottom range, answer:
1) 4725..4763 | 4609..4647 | 1.03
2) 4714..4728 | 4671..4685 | 1.12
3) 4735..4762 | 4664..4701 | 1.06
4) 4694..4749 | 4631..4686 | 1.04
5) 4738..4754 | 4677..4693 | 1.05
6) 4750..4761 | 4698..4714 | 1.05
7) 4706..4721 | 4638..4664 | 1.01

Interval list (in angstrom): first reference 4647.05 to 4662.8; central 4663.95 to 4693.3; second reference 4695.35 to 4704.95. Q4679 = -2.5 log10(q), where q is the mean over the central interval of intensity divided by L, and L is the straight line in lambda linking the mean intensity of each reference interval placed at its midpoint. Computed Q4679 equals 0.08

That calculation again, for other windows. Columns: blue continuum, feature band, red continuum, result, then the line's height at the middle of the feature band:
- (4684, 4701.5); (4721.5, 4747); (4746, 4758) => 0.06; 5.32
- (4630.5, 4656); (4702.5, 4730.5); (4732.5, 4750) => -0.03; 5.03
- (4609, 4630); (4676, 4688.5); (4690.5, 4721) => 0.07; 5.24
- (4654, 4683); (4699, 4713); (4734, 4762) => -0.02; 5.08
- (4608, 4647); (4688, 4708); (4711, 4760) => -0.02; 5.19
